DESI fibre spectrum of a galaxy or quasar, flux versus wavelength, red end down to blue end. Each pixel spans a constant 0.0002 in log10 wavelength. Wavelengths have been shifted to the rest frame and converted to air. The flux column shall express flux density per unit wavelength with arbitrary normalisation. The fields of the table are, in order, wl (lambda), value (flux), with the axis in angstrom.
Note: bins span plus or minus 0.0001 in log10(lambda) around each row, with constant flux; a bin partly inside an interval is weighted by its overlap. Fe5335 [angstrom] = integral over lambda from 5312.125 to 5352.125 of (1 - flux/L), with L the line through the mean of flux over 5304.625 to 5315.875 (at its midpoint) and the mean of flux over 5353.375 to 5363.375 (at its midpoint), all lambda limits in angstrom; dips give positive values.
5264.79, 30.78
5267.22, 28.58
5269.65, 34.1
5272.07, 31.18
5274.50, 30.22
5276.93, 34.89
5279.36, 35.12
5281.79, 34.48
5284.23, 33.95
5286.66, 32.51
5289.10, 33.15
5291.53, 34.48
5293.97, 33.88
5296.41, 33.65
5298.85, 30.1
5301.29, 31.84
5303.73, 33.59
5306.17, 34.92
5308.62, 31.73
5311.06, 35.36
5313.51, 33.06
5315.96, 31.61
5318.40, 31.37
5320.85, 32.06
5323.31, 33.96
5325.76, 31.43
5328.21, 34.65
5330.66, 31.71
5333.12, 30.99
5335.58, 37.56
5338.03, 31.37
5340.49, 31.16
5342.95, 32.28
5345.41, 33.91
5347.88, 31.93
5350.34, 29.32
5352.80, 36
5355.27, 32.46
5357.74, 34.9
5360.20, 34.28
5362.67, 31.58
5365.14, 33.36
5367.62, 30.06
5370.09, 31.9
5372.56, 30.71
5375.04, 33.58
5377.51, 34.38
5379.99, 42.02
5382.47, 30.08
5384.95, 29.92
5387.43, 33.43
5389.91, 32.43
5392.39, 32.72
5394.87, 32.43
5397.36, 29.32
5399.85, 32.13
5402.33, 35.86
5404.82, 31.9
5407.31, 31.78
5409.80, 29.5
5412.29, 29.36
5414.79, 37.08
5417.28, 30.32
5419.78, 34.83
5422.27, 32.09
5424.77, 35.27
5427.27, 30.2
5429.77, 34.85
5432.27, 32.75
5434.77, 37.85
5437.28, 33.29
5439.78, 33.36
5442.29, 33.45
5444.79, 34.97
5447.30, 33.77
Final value 1.3 angstrom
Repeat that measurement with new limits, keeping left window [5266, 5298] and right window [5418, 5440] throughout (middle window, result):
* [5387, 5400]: 0.6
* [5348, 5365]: 0.2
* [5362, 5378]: 0.6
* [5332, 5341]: 0.1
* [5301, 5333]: 0.4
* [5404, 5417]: 0.7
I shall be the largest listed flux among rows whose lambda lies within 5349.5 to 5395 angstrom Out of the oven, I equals 42.02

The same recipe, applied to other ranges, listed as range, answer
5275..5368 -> 37.56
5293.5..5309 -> 34.92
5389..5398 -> 32.72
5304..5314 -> 35.36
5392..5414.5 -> 35.86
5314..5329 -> 34.65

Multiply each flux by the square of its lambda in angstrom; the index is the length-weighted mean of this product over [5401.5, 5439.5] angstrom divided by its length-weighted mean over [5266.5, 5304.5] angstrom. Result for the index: 1.1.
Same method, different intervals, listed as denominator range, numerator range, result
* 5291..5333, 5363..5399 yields 1.02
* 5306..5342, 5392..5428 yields 1.02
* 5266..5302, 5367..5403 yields 1.04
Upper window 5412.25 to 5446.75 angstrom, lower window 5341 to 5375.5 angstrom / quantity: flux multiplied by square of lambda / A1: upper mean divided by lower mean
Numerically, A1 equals 1.1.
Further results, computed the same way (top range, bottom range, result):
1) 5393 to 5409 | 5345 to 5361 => 0.99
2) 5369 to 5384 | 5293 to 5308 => 1.05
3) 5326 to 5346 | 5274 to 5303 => 1.01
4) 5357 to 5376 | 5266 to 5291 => 1.02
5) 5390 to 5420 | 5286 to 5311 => 1.01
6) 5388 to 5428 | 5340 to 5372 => 1.01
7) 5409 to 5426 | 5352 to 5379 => 1.01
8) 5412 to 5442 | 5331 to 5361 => 1.05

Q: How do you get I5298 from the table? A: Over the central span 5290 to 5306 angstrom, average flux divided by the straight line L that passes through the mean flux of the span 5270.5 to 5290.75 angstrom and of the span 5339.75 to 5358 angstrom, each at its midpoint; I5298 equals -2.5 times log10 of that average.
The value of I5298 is 0.00 mag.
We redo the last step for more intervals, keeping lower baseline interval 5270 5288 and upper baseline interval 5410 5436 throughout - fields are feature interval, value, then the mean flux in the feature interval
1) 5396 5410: 0.05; 31.9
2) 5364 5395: 0.01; 32.9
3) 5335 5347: 0.01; 33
